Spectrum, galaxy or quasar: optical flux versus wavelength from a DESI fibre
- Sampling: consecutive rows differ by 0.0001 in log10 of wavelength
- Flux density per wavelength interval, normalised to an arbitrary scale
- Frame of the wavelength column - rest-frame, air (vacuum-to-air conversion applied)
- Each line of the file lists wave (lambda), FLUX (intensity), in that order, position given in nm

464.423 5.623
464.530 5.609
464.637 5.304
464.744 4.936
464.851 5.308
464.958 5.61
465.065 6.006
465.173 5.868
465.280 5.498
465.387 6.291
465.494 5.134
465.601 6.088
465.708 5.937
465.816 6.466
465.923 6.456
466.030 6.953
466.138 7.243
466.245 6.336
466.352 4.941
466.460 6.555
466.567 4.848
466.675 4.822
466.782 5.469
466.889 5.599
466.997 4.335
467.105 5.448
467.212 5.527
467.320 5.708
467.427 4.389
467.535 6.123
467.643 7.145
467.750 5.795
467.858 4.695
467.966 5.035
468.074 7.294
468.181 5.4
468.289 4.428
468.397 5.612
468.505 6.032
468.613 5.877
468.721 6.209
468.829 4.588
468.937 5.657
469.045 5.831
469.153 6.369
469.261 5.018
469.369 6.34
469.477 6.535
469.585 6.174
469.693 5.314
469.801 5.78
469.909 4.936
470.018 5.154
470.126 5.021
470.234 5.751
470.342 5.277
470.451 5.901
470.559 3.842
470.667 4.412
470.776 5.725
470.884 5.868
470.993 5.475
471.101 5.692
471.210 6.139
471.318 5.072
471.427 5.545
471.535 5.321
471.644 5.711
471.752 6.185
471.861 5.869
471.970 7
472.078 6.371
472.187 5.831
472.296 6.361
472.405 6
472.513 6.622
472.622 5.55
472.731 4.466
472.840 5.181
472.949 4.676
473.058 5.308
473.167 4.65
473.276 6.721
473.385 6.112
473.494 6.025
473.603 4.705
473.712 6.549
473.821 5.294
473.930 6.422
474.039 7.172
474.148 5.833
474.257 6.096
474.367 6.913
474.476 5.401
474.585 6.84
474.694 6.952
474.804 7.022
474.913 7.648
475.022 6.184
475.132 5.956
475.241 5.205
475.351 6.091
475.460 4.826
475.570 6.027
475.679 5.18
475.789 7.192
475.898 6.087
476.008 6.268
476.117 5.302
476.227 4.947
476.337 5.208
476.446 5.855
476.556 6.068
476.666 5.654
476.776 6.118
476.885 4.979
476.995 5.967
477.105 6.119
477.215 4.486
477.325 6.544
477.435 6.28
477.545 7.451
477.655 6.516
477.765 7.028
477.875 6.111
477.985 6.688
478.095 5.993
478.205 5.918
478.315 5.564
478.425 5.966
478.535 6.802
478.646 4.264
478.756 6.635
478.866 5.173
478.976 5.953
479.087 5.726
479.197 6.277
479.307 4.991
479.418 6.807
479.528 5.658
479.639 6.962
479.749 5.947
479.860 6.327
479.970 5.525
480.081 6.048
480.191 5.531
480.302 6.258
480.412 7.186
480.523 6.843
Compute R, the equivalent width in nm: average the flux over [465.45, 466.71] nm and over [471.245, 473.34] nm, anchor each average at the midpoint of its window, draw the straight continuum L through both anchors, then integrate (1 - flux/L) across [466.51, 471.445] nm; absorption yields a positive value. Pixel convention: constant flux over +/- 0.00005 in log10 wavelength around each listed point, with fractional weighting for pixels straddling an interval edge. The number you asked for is 0.304 nm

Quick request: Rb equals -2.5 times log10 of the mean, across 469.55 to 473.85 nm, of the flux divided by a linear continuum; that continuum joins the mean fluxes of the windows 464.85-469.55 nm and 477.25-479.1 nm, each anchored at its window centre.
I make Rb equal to 0.06 mag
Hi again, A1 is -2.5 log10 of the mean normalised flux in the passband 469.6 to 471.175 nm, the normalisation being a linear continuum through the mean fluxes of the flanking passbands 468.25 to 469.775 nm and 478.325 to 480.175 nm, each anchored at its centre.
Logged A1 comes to 0.084 mag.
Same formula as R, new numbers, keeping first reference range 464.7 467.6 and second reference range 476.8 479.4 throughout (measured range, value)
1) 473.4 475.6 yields -0.10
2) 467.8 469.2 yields 0.04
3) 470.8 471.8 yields 0.03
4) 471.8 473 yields 0.01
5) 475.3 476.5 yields 0.04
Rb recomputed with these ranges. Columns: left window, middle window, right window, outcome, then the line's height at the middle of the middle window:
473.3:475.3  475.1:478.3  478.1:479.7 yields 0.03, 6.07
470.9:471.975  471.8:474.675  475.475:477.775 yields -0.02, 5.81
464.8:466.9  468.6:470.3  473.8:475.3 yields 0.08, 6.08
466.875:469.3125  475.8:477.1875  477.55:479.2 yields 0.05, 5.98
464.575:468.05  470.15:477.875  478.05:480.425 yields 0.00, 5.85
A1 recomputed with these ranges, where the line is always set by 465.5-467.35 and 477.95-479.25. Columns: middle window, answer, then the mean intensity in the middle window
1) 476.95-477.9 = -0.070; 6.28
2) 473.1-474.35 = -0.023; 5.98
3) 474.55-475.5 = -0.079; 6.31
